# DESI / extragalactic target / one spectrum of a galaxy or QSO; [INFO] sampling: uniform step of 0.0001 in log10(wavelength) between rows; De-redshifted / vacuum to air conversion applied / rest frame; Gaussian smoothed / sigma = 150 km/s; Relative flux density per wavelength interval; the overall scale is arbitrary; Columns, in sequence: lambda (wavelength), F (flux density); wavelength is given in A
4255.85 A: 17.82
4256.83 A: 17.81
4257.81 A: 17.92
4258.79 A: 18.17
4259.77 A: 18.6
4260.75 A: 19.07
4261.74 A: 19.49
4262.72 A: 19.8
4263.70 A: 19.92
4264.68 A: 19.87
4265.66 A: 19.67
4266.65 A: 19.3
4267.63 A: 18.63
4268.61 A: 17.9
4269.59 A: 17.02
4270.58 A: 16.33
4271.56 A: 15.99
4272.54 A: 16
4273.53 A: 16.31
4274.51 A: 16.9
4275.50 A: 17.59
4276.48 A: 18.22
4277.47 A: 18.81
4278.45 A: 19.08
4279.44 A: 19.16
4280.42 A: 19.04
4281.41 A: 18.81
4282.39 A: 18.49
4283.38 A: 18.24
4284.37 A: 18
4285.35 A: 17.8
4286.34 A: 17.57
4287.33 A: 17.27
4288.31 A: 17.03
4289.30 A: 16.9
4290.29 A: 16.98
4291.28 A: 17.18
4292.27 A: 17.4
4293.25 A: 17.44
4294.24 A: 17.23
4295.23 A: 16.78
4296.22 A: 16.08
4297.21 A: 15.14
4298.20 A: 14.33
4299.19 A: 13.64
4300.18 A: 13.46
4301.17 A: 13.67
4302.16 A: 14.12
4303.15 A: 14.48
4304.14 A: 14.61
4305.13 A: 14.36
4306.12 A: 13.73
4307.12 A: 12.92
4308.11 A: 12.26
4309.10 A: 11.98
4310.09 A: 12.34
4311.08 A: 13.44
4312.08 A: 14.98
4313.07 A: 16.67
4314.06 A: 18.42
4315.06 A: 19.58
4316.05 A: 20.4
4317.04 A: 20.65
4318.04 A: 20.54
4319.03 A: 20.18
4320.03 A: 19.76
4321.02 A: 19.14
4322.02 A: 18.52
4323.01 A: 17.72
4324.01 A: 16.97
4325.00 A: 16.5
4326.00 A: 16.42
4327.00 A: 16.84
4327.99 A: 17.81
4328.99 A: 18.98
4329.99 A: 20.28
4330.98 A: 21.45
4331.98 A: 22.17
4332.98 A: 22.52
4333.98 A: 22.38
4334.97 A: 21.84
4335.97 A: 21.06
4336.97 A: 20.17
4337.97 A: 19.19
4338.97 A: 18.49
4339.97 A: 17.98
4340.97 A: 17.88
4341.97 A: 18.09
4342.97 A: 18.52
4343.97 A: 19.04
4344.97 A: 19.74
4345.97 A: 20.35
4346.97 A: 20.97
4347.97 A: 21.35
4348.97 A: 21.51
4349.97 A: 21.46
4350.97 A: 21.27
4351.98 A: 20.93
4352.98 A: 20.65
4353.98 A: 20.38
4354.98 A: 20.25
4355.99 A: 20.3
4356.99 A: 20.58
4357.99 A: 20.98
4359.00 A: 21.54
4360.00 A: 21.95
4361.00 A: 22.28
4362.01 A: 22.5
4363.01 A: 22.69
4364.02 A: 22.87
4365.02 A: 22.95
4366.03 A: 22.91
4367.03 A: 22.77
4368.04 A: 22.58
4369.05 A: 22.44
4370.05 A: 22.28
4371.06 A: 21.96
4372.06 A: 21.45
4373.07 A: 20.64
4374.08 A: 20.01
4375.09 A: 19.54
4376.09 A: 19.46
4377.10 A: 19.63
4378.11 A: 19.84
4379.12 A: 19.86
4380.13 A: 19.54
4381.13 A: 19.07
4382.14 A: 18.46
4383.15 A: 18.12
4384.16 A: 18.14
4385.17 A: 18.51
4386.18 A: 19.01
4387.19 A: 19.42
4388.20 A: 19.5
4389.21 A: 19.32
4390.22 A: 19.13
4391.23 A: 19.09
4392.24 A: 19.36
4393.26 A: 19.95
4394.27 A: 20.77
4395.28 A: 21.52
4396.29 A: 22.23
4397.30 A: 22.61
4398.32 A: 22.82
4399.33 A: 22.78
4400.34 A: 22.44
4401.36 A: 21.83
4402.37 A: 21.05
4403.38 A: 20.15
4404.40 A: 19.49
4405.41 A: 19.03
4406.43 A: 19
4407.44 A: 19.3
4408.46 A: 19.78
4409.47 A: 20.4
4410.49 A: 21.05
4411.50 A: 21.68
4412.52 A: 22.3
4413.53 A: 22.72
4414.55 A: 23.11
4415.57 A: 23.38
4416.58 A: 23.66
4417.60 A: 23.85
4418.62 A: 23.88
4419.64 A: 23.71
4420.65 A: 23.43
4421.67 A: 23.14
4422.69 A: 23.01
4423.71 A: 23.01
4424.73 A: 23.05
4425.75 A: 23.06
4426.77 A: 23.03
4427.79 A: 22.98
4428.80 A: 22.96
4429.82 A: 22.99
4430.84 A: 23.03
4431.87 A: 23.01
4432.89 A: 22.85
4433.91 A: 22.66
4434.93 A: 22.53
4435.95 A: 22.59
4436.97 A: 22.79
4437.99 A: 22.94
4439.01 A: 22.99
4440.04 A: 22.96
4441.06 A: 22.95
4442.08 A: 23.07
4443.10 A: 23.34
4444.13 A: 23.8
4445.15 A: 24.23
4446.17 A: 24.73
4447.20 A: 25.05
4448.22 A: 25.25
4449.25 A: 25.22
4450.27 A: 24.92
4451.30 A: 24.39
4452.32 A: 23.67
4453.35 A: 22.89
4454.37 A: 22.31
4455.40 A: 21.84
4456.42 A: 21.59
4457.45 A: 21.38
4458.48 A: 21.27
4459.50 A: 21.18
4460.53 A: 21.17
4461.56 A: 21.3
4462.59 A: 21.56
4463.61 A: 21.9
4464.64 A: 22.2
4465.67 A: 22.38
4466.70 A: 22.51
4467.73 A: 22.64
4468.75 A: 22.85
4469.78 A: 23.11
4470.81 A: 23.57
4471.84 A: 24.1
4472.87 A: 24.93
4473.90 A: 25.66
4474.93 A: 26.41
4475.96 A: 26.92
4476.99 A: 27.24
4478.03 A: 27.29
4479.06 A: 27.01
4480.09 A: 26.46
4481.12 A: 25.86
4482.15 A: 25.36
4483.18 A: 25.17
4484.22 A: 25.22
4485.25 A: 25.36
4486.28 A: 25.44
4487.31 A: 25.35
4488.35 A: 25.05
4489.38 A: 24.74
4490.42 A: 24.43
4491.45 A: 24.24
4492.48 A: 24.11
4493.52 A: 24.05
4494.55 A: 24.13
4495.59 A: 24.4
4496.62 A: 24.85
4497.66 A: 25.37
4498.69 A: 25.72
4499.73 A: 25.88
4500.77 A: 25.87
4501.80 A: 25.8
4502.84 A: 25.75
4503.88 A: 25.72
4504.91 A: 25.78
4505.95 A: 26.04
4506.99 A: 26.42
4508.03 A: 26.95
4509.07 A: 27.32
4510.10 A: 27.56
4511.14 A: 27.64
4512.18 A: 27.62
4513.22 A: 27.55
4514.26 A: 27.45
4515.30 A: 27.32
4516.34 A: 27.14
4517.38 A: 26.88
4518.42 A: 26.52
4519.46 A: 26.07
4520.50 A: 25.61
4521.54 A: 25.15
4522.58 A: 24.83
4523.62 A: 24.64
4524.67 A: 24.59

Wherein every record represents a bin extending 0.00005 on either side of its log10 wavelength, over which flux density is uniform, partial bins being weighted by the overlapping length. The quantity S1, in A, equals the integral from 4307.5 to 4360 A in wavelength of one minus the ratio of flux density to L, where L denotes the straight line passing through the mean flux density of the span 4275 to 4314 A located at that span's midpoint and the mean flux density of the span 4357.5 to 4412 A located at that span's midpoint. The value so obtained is -2.9 A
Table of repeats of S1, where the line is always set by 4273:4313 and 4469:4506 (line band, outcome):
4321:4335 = -1.1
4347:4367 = -2.5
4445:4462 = 0.4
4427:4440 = -0.1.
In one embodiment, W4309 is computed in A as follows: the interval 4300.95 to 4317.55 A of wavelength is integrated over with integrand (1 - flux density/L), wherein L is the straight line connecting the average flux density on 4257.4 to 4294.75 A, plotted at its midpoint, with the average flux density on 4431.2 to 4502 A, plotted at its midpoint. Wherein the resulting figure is 3.3 A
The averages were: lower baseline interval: 18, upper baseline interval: 24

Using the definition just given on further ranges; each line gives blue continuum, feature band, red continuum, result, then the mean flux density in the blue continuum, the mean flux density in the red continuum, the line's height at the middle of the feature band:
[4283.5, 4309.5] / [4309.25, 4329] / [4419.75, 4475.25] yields -1.2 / 15.5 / 23.1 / 16.7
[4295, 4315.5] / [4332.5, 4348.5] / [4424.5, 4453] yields -2.9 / 14.6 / 23.5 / 16.9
